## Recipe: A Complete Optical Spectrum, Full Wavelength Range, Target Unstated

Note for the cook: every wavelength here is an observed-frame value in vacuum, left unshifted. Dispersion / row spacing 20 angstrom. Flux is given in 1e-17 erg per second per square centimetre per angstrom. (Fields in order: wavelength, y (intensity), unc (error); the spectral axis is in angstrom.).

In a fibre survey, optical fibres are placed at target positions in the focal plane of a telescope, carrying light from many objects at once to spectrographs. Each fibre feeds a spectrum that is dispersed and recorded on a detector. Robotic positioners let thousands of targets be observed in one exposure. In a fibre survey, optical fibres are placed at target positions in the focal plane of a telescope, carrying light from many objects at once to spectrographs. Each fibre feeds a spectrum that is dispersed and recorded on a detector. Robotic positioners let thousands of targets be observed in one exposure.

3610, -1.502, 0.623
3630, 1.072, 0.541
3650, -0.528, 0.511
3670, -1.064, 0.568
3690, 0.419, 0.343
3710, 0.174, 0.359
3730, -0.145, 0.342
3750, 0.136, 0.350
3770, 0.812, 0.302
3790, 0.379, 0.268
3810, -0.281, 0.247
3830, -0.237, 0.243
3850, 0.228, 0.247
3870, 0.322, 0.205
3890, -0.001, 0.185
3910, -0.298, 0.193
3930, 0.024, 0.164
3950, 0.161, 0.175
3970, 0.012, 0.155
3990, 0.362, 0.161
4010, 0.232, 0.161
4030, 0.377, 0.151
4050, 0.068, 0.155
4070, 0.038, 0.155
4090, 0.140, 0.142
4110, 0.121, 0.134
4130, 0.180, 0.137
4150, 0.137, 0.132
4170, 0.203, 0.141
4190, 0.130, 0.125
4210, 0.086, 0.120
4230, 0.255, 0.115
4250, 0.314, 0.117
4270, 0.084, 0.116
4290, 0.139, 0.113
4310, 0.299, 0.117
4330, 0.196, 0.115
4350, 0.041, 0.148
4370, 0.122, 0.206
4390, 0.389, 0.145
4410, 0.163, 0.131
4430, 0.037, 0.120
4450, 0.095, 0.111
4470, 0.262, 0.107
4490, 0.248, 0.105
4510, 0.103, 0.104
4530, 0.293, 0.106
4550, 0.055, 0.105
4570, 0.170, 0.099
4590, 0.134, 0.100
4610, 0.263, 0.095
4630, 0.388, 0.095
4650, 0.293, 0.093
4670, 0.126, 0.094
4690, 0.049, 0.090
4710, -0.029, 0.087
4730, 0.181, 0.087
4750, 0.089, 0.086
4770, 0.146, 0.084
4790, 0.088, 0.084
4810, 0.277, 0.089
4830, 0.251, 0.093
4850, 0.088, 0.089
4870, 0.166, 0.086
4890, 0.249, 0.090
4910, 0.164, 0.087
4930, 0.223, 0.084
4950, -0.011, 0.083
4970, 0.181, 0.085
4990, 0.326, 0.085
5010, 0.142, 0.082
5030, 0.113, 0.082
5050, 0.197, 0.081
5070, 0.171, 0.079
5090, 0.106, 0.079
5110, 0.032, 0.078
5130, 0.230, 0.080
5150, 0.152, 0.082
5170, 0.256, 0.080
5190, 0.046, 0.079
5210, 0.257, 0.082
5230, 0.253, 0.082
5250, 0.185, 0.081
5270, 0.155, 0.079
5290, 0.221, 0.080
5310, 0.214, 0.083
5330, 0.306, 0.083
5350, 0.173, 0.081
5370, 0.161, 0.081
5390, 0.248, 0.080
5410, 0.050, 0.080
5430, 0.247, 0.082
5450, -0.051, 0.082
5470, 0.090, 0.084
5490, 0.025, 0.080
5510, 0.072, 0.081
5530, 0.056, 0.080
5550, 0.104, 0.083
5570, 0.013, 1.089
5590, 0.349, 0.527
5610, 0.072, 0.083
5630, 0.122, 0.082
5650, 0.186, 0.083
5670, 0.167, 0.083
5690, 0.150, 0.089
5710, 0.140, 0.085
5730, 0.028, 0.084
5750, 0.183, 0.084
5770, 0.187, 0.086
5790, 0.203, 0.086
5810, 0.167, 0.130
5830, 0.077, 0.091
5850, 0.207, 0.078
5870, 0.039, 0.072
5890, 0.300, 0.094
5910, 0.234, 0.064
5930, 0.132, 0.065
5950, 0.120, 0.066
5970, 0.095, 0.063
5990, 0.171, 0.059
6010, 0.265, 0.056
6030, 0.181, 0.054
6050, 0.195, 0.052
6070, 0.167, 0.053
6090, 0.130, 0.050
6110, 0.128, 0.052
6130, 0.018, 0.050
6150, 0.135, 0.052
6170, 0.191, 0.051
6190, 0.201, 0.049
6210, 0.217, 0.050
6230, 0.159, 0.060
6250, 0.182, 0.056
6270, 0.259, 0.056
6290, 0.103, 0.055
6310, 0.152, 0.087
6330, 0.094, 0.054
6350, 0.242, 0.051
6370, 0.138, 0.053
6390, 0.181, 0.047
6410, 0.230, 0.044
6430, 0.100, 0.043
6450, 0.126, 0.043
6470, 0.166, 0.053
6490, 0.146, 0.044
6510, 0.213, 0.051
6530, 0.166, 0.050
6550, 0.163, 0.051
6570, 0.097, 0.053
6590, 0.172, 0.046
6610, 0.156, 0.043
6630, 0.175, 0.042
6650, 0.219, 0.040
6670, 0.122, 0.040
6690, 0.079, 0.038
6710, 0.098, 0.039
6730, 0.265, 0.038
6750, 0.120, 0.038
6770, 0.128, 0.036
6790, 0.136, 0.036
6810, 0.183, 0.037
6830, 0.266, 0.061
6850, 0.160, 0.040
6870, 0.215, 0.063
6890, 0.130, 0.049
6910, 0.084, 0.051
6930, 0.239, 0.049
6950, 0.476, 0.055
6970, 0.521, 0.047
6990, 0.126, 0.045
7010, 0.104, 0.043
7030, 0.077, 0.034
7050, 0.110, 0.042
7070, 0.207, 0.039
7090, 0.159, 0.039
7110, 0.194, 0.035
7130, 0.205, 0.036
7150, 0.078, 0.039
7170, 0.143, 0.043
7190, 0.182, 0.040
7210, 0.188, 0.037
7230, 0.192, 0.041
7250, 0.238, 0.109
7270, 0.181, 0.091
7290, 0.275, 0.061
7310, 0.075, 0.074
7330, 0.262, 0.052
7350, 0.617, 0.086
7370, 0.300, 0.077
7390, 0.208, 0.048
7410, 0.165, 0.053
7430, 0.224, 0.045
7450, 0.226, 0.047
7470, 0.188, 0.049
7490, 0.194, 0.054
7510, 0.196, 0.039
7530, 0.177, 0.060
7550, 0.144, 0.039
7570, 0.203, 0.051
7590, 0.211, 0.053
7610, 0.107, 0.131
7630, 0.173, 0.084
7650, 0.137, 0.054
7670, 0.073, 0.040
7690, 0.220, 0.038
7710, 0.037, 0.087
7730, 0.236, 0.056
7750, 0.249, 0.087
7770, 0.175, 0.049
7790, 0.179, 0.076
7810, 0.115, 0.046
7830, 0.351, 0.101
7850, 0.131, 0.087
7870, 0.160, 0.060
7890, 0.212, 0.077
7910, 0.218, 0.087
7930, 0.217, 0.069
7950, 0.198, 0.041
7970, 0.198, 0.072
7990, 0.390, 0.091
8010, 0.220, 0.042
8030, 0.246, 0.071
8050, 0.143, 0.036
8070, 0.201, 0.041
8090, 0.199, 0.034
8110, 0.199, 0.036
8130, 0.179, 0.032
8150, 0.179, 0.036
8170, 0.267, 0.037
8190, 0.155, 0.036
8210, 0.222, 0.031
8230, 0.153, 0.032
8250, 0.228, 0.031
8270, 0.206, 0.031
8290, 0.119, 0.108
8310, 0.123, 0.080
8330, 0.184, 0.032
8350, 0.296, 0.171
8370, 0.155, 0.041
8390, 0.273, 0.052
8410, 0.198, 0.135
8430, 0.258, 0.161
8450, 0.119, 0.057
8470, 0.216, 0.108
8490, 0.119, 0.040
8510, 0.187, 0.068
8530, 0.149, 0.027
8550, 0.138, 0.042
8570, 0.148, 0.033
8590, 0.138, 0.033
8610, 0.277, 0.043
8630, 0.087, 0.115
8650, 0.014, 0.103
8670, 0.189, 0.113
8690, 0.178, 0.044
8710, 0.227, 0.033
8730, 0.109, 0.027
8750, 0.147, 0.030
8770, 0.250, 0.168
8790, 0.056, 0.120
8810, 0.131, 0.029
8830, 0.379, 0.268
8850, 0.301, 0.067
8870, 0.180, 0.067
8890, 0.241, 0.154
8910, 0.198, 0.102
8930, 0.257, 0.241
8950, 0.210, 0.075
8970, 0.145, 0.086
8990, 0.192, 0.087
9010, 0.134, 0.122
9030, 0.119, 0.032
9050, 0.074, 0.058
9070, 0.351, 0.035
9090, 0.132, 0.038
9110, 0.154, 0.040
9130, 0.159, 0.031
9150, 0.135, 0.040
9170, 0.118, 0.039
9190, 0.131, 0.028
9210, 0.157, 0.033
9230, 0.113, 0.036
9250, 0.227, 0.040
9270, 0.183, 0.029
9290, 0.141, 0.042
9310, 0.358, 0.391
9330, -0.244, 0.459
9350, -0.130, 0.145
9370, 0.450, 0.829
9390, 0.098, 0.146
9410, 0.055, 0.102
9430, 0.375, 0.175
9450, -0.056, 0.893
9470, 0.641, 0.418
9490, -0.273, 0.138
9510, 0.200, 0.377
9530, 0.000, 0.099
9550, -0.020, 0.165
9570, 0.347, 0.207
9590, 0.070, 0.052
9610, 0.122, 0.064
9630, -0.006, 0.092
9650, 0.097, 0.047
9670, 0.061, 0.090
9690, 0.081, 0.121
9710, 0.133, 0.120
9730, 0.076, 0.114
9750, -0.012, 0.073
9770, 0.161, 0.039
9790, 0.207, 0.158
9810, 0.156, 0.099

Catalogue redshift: 0.87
